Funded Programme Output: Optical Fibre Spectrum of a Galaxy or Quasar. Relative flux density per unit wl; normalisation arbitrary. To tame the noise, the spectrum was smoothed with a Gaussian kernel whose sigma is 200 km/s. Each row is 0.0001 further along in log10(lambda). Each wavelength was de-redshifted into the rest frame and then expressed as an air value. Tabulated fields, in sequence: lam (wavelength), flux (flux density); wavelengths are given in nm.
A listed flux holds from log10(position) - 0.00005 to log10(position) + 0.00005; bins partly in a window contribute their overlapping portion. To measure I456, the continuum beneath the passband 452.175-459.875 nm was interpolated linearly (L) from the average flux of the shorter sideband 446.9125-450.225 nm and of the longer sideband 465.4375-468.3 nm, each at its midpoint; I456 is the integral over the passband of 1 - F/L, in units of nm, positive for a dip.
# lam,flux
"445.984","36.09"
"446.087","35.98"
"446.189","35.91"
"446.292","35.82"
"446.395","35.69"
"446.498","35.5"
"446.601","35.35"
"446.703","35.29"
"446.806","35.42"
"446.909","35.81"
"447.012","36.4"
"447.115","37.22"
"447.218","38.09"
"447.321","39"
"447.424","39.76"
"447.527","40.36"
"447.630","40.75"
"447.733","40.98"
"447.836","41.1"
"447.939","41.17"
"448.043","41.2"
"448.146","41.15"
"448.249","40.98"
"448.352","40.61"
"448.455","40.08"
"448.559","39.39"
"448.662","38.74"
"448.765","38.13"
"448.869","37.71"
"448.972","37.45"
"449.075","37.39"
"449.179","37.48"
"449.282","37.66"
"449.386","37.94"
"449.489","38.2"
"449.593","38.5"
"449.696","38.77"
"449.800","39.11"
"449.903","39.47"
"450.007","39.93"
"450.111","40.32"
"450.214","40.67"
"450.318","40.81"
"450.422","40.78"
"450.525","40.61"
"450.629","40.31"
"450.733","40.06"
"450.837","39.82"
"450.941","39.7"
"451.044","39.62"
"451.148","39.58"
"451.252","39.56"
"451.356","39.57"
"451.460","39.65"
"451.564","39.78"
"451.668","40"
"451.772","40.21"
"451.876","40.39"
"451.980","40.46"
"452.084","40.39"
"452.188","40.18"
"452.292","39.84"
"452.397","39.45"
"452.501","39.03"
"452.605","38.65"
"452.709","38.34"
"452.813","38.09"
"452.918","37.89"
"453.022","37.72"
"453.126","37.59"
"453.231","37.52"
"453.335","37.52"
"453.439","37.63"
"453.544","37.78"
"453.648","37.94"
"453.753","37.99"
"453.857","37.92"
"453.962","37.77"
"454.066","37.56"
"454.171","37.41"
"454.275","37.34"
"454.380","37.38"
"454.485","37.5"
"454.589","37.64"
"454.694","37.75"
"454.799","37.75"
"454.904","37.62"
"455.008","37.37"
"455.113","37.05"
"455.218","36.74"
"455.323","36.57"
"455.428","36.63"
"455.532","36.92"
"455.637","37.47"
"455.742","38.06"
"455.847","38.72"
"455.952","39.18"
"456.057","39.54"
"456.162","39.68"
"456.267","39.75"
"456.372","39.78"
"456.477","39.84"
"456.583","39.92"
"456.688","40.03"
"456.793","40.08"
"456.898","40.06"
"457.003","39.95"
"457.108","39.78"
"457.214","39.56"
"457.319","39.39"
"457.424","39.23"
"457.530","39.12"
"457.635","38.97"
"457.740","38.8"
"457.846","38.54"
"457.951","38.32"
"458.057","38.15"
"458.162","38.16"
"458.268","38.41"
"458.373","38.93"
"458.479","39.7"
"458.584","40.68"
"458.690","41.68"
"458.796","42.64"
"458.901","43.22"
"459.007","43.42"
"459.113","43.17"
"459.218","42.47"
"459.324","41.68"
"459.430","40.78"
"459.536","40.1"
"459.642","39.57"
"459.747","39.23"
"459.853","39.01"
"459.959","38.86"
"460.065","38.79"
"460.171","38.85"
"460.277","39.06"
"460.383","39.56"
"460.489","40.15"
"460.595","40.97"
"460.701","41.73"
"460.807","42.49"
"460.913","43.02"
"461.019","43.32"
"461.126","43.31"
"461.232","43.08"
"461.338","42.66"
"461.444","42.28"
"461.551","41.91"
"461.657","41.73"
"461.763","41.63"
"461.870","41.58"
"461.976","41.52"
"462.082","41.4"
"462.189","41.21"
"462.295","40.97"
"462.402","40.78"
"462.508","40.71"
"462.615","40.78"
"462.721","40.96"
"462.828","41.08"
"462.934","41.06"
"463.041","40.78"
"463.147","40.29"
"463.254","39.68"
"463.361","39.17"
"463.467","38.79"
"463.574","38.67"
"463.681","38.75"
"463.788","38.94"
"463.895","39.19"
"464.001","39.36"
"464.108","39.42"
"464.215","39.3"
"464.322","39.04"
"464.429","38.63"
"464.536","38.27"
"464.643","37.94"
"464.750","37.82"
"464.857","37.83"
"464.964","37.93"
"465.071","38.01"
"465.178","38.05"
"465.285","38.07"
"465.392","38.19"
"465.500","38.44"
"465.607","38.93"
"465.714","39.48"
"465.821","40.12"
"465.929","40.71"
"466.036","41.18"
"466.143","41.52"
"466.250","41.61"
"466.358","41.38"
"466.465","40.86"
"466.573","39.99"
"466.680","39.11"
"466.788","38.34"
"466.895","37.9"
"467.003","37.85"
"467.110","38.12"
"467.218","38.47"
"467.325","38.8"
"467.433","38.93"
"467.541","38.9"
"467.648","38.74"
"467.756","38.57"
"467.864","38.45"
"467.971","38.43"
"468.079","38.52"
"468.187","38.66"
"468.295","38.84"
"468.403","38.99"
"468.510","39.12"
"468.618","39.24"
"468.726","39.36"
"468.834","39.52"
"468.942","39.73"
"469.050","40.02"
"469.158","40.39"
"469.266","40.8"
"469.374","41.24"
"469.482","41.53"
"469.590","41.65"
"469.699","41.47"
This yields 0.05 nm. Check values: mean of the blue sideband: 39.2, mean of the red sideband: 39.3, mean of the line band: 39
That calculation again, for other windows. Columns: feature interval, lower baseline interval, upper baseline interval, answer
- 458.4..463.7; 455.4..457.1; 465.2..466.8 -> -0.20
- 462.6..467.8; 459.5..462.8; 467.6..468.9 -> 0.07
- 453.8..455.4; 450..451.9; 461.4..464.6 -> 0.11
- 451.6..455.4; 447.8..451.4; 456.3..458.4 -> 0.11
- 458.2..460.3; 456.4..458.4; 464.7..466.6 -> -0.07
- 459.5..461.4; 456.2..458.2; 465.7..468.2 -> -0.07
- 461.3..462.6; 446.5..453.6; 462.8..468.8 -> -0.08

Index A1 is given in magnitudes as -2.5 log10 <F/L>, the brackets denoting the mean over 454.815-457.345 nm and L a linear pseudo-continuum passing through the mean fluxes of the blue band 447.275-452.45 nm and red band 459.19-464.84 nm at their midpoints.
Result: 0.04 mag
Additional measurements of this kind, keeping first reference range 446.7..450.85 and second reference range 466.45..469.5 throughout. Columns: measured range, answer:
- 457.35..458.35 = 0.01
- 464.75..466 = 0.01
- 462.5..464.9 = -0.01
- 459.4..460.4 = 0.00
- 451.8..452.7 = -0.02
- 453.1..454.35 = 0.04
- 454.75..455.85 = 0.05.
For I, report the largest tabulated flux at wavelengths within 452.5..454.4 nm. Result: 39.03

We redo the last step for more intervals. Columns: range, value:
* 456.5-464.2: 43.42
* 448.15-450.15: 40.98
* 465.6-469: 41.61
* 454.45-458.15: 40.08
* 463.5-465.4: 39.42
